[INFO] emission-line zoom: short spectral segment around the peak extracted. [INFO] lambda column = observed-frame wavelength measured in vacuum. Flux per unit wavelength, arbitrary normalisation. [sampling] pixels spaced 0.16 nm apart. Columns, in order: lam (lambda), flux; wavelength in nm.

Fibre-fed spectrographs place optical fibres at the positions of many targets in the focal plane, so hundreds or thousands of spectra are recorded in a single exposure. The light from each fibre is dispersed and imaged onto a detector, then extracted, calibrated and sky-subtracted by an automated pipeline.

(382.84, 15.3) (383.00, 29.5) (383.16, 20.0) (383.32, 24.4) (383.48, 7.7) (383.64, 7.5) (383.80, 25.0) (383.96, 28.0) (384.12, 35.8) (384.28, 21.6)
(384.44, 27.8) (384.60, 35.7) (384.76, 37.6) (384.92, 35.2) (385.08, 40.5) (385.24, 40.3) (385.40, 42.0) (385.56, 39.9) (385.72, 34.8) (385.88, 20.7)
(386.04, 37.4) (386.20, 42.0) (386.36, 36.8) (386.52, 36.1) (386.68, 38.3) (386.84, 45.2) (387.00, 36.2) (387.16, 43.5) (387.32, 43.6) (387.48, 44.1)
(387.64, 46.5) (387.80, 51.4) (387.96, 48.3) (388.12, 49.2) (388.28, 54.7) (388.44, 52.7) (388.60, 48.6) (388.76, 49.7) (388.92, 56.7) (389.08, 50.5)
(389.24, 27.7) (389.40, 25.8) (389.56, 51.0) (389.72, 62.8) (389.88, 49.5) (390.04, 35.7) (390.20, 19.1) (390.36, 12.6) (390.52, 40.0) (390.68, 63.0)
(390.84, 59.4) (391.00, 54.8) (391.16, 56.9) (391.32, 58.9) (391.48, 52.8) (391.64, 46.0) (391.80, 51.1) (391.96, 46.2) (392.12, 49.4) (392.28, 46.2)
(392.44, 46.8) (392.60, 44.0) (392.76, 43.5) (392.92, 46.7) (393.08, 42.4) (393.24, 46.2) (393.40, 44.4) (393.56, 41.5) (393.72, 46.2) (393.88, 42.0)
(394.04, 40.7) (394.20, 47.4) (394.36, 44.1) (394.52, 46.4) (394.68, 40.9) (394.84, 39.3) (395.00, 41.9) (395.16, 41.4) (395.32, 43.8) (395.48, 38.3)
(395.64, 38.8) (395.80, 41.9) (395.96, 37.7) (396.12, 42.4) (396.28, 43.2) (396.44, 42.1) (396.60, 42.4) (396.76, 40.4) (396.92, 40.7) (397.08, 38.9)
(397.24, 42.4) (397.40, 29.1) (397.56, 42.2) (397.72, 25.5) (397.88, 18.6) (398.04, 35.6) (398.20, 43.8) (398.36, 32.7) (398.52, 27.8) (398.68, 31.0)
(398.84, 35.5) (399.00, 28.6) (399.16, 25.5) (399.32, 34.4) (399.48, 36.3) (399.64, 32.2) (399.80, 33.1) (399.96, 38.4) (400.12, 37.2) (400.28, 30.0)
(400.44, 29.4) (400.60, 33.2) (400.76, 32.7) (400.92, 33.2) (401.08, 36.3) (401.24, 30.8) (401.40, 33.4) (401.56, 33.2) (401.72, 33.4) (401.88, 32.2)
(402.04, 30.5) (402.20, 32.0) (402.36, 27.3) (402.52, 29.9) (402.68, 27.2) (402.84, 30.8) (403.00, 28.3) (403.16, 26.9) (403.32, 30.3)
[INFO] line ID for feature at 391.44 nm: Lyman alpha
